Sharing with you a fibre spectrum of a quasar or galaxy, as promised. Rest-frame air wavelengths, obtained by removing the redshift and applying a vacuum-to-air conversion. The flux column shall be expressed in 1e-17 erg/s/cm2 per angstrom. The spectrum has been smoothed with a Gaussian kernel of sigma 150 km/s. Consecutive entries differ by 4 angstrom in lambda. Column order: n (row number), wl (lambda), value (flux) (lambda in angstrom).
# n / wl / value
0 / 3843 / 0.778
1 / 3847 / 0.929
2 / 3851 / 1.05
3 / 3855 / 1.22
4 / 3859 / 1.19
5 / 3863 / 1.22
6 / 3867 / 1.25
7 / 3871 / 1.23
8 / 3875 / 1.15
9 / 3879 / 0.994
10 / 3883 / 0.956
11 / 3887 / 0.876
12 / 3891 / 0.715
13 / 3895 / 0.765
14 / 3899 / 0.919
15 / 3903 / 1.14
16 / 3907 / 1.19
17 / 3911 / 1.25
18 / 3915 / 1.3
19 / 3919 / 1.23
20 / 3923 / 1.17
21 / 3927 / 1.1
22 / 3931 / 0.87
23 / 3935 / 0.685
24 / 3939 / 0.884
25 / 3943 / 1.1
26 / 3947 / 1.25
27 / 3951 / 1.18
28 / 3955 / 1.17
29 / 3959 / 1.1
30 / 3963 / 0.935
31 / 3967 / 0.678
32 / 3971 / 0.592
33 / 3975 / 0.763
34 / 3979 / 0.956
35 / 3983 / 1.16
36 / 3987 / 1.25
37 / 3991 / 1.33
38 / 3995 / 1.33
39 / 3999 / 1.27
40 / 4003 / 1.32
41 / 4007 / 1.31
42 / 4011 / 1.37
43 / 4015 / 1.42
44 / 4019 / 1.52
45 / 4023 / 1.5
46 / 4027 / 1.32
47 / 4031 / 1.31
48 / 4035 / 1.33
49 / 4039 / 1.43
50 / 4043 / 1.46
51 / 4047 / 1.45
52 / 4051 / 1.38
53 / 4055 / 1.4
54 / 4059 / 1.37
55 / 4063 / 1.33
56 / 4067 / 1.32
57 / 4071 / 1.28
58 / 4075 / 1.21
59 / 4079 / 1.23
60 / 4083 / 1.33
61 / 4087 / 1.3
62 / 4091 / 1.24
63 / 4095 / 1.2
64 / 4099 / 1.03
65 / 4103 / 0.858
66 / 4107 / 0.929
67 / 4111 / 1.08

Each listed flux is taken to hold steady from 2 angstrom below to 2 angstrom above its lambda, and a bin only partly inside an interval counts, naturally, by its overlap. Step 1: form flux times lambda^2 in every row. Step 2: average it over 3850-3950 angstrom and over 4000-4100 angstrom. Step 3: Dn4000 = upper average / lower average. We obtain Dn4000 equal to 1.35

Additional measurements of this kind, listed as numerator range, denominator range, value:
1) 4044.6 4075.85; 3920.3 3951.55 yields 1.40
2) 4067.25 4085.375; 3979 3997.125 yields 1.07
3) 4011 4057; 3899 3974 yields 1.43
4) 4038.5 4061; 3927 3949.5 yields 1.53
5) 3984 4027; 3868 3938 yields 1.38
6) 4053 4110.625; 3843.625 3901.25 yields 1.31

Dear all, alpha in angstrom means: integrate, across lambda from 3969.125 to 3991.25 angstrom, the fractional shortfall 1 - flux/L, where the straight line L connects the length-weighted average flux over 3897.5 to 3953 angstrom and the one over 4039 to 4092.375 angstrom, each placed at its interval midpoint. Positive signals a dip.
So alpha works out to 3.8 angstrom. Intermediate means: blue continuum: 1.09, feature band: 0.985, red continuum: 1.34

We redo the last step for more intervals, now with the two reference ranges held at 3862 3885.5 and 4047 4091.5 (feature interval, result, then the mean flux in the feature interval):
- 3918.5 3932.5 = 1.1 angstrom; 1.09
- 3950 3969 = 3.2 angstrom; 1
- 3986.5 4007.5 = -1.0 angstrom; 1.3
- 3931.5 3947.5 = 3.3 angstrom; 0.944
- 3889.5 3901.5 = 3.4 angstrom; 0.817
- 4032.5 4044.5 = -1.1 angstrom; 1.4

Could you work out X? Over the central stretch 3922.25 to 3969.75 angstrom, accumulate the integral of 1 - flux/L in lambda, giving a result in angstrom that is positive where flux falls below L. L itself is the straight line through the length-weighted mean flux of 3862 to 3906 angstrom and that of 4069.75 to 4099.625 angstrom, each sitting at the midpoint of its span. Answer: 3.8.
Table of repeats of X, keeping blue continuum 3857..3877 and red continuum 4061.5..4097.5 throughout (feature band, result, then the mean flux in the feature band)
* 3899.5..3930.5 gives 1.4 angstrom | 1.17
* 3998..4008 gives -0.5 angstrom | 1.3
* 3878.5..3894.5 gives 4.6 angstrom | 0.864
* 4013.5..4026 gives -2.2 angstrom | 1.47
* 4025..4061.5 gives -3.6 angstrom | 1.38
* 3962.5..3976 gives 5.6 angstrom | 0.719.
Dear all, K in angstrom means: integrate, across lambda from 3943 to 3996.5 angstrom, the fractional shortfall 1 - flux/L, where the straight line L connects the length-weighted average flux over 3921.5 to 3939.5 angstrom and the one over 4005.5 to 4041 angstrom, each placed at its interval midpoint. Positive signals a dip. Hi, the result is 3.54 angstrom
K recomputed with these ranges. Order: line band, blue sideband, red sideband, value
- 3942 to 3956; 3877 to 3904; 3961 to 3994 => -3.46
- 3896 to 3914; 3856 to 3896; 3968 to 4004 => -0.96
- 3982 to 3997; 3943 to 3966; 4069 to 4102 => -1.85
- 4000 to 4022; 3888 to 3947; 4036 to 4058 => -1.31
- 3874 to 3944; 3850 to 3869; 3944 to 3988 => 5.61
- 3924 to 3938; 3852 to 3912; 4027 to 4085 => 2.92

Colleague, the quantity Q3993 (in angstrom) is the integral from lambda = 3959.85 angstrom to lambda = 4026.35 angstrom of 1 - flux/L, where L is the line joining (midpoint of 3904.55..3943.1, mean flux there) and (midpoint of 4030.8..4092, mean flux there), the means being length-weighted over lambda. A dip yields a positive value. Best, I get 2.4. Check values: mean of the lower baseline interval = 1.08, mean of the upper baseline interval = 1.34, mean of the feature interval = 1.17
